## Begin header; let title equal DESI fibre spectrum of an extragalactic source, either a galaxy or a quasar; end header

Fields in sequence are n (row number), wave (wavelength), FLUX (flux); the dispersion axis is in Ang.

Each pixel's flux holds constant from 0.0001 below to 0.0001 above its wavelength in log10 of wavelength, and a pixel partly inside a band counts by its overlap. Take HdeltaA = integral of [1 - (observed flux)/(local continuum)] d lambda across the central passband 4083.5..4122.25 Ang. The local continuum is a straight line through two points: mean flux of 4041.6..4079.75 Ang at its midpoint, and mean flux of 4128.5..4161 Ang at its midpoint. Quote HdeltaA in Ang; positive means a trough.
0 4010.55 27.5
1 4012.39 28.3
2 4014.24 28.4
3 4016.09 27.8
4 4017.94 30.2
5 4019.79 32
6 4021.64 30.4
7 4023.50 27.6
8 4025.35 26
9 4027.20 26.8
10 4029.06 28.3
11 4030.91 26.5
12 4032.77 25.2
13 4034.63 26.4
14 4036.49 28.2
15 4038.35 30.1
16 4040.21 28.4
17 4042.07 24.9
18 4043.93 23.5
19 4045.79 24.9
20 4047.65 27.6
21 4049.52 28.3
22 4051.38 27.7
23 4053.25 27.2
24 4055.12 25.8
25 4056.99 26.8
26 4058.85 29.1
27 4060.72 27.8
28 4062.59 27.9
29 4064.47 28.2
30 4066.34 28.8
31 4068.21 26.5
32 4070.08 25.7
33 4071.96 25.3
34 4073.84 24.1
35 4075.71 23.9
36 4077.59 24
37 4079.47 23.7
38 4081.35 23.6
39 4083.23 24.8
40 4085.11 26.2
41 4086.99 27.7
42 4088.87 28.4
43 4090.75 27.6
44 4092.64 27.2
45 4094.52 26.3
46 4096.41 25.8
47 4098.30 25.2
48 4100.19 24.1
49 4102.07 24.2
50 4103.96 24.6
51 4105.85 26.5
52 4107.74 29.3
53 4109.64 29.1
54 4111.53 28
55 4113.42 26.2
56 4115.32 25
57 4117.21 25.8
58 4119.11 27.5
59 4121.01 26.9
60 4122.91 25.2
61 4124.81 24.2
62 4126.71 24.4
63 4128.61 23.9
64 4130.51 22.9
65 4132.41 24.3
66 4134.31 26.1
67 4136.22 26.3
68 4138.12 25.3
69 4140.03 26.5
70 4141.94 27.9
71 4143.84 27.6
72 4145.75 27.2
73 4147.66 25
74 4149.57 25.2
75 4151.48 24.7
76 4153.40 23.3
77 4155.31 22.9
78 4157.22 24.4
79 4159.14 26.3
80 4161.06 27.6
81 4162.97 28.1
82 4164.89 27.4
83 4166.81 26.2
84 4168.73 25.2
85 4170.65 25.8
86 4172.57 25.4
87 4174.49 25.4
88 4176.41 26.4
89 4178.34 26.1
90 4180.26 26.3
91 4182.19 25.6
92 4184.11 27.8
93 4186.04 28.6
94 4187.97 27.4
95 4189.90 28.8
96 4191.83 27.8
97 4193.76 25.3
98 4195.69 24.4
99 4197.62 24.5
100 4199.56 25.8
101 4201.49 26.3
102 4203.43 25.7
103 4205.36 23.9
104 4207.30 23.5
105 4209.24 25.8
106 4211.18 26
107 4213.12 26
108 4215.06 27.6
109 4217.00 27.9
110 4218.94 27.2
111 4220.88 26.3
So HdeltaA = -1.0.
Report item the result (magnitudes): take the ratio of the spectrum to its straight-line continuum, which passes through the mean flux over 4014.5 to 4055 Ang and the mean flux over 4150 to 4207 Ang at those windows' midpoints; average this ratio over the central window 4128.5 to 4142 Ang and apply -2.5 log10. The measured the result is 0.05 mag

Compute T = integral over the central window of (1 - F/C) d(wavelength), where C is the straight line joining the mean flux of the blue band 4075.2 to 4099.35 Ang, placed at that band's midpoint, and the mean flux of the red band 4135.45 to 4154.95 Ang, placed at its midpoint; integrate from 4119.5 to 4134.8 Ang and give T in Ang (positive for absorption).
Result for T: 0.6 Ang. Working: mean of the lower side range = 25.7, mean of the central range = 24.8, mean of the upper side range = 25.8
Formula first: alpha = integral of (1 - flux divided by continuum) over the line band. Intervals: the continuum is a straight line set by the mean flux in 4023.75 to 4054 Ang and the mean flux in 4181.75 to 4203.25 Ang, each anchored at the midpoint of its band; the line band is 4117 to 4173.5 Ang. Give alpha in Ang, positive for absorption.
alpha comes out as 2.2 Ang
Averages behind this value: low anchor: 26.9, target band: 25.6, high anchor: 26.6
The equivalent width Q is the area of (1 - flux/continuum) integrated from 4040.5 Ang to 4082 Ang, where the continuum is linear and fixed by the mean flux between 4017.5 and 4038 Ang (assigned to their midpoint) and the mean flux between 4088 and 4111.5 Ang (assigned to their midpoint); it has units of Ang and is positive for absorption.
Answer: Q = 1.70 Ang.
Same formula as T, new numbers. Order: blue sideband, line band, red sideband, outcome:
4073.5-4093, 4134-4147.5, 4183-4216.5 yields -0.39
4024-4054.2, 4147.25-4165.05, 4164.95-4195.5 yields 0.77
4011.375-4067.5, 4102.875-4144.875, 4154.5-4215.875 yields 1.05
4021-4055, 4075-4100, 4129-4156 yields 0.53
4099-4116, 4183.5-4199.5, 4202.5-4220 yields -0.43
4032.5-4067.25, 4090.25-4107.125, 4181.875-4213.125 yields 0.70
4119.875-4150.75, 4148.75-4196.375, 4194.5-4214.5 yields -1.36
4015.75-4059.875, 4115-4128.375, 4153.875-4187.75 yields 0.58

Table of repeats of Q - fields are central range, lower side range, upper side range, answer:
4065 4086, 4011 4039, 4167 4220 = 1.8 Ang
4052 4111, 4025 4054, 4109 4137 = -0.1 Ang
